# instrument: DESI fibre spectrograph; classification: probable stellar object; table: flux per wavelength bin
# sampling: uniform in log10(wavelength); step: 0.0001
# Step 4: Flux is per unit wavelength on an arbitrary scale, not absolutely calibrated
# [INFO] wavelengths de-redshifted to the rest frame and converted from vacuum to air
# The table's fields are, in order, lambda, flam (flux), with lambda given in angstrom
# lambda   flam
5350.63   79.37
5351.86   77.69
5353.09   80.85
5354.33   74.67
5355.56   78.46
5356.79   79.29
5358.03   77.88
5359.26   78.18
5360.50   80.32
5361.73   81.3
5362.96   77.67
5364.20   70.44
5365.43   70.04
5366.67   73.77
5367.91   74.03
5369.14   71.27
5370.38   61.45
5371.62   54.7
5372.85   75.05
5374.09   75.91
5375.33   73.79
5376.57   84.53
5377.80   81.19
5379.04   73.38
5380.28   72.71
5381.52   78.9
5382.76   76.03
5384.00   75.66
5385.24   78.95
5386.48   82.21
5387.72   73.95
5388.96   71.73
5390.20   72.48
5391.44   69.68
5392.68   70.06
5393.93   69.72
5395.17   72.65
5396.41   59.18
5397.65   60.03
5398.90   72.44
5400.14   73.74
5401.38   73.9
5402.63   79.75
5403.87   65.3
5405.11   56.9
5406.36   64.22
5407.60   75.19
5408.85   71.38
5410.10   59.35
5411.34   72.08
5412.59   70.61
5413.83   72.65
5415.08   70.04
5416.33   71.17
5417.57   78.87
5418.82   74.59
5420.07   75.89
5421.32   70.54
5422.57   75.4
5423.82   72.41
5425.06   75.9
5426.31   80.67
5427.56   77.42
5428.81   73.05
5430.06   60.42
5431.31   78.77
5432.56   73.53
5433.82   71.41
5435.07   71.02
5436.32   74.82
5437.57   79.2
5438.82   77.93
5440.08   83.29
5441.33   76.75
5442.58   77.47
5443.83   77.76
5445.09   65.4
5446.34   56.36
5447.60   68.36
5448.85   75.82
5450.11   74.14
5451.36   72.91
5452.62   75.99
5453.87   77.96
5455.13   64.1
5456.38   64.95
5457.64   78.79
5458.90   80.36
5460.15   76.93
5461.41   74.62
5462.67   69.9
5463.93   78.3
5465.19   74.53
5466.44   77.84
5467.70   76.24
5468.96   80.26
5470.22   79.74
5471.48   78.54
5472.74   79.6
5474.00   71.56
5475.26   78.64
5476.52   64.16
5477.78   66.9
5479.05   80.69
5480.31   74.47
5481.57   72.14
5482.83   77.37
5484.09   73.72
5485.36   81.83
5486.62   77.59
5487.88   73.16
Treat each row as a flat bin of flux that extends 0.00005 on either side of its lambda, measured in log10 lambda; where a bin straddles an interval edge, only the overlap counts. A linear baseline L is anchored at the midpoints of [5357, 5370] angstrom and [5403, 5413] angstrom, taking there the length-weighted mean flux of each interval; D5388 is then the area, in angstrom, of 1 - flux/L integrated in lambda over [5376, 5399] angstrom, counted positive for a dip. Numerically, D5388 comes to -0.80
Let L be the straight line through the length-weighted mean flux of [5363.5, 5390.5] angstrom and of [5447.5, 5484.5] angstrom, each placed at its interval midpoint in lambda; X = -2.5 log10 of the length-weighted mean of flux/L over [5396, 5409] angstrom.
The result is 0.09 mag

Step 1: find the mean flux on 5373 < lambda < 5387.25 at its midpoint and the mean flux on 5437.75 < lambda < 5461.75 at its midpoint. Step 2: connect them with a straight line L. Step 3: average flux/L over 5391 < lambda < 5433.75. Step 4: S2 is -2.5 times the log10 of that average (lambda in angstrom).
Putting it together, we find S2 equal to 0.07 mag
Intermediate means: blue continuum 77.4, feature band 71.1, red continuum 73.8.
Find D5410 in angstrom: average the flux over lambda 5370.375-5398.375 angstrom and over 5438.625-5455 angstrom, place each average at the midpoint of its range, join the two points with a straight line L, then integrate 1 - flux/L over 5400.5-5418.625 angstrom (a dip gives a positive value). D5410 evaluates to 0.7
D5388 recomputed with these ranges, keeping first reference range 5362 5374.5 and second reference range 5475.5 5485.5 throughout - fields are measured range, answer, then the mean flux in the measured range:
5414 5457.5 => -0.6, 73.4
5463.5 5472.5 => -0.6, 78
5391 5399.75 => 0.4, 67.8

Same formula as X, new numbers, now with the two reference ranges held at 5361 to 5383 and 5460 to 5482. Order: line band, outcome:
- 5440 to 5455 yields 0.030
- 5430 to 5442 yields -0.010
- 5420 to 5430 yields 0.003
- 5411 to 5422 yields 0.021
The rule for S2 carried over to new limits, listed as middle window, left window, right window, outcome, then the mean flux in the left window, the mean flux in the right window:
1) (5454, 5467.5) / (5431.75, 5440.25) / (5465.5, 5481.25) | 0.02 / 75.5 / 75.6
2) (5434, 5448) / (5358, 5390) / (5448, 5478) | 0.02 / 74.7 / 74.8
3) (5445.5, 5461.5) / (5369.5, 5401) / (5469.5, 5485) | 0.03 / 72.4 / 74.9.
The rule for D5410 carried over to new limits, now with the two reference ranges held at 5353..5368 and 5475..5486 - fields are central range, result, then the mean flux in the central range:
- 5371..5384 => 0.3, 74.7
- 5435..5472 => 0.0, 74.7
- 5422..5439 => 0.2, 74.4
